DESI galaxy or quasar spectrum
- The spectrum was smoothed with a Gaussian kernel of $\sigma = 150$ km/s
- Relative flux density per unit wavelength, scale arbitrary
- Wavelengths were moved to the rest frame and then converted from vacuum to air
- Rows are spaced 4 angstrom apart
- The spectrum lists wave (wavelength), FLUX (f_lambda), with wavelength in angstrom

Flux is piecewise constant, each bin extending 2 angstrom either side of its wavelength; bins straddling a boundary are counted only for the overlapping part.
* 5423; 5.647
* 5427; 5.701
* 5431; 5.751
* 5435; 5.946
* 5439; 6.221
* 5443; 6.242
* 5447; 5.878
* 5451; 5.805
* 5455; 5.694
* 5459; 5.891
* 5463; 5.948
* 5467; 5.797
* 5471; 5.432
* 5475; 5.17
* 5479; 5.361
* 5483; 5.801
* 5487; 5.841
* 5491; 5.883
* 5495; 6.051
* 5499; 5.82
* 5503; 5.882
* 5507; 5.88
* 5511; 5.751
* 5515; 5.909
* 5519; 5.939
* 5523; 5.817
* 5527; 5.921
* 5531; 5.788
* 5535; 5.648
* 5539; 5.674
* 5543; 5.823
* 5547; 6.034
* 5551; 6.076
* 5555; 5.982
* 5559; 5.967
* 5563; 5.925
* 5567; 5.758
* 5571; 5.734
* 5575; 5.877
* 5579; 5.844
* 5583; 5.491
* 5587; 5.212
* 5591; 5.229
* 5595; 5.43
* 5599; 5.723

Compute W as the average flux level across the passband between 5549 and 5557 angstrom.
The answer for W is 6.03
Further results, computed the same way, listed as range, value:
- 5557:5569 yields 5.88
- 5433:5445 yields 6.14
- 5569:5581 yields 5.82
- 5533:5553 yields 5.85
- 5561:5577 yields 5.82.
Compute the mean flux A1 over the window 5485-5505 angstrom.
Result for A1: 5.9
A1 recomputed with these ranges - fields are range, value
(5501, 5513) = 5.84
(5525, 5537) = 5.79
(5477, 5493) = 5.72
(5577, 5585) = 5.67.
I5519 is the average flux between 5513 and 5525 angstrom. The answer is 5.89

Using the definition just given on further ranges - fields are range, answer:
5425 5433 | 5.73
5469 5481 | 5.32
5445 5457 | 5.79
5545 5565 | 6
